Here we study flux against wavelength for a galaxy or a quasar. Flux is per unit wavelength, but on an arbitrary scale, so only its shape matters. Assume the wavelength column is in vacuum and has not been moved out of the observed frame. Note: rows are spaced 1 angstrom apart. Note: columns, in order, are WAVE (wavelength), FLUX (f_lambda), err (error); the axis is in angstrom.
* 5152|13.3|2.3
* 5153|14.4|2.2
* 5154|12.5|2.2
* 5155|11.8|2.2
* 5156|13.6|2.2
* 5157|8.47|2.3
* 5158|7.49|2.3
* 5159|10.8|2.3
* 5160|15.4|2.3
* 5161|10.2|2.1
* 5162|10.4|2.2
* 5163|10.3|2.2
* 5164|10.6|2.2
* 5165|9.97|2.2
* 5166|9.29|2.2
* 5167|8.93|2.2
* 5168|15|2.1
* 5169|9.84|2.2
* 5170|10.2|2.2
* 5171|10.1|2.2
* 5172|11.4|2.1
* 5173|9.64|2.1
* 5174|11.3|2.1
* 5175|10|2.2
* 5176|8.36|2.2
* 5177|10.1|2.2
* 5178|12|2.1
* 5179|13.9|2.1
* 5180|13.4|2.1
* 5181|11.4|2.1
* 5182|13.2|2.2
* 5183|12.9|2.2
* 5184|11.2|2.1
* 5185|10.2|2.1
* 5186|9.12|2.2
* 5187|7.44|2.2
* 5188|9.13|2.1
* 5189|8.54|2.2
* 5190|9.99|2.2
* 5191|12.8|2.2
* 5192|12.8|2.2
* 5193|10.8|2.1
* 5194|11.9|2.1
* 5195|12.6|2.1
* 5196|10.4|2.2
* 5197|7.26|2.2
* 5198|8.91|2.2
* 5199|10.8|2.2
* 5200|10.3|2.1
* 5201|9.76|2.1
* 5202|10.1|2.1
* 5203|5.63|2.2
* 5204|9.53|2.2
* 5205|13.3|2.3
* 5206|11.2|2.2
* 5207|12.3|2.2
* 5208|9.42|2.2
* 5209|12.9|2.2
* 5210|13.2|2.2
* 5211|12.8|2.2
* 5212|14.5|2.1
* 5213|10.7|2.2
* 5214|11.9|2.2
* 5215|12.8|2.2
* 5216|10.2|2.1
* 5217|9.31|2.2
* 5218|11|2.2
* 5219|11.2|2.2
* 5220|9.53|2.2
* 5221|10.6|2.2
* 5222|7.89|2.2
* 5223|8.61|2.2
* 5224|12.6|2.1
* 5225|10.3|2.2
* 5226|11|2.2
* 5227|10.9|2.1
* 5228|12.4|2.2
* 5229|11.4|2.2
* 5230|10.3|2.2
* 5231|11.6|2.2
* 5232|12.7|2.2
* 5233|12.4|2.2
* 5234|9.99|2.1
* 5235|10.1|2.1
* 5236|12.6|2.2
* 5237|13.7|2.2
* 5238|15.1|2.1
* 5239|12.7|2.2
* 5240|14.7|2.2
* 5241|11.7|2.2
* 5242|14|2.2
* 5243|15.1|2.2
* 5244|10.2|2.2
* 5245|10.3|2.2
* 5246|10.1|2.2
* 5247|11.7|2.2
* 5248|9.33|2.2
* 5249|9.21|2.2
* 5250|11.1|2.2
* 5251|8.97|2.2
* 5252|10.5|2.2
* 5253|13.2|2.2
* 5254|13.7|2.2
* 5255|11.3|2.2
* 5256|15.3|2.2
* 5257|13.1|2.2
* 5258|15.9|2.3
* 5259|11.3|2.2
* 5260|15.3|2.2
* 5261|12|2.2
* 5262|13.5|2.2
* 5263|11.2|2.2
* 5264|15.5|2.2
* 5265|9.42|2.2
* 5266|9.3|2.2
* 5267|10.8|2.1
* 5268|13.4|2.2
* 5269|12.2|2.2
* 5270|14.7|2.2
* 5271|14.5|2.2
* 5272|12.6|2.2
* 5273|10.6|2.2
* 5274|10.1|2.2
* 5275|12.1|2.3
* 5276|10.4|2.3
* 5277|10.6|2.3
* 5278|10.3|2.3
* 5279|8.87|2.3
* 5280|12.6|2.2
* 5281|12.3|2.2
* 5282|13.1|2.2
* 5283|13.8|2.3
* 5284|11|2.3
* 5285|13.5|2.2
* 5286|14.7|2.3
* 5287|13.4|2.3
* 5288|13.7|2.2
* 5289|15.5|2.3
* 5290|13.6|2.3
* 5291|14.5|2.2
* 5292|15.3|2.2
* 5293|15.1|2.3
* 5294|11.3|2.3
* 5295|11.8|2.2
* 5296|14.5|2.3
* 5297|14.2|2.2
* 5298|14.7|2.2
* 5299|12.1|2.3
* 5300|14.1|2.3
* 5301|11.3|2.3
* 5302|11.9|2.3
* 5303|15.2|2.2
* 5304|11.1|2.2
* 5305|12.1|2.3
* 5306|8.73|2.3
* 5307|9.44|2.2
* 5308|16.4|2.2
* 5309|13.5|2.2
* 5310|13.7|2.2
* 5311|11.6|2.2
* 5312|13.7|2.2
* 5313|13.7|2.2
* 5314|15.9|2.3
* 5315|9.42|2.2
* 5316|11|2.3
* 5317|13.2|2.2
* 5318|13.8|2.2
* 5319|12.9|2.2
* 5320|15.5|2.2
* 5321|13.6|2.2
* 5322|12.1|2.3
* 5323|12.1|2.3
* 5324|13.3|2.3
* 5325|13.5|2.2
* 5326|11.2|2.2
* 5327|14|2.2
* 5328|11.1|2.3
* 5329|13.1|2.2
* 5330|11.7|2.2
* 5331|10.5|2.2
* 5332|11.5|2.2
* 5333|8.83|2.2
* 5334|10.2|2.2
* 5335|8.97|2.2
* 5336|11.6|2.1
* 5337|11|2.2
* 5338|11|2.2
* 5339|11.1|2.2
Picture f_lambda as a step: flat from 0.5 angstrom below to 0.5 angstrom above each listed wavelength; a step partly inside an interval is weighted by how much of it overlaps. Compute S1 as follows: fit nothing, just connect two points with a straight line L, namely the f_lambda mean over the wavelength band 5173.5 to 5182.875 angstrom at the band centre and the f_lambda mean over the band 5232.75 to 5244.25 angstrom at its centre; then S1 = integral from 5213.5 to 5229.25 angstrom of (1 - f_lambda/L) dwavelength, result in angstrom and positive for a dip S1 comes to 2.2 angstrom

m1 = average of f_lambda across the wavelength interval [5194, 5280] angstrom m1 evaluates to 11.5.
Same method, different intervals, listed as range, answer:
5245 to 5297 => 12.4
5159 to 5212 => 10.8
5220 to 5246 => 11.6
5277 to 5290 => 12.7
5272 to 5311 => 12.6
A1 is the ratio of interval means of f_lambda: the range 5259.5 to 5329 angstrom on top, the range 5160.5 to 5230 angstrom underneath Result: 1.18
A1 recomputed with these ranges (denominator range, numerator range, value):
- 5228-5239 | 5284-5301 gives 1.14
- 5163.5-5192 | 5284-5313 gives 1.23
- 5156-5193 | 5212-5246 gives 1.07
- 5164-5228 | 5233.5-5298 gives 1.16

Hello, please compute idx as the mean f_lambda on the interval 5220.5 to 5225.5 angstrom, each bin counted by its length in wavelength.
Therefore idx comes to 10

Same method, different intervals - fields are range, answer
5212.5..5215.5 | 11.8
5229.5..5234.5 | 11.4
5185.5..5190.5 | 8.84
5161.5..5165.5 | 10.3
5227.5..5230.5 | 11.4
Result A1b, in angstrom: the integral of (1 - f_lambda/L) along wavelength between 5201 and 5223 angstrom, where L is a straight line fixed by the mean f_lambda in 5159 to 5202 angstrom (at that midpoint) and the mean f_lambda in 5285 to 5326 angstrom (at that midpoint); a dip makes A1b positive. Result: 0.9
